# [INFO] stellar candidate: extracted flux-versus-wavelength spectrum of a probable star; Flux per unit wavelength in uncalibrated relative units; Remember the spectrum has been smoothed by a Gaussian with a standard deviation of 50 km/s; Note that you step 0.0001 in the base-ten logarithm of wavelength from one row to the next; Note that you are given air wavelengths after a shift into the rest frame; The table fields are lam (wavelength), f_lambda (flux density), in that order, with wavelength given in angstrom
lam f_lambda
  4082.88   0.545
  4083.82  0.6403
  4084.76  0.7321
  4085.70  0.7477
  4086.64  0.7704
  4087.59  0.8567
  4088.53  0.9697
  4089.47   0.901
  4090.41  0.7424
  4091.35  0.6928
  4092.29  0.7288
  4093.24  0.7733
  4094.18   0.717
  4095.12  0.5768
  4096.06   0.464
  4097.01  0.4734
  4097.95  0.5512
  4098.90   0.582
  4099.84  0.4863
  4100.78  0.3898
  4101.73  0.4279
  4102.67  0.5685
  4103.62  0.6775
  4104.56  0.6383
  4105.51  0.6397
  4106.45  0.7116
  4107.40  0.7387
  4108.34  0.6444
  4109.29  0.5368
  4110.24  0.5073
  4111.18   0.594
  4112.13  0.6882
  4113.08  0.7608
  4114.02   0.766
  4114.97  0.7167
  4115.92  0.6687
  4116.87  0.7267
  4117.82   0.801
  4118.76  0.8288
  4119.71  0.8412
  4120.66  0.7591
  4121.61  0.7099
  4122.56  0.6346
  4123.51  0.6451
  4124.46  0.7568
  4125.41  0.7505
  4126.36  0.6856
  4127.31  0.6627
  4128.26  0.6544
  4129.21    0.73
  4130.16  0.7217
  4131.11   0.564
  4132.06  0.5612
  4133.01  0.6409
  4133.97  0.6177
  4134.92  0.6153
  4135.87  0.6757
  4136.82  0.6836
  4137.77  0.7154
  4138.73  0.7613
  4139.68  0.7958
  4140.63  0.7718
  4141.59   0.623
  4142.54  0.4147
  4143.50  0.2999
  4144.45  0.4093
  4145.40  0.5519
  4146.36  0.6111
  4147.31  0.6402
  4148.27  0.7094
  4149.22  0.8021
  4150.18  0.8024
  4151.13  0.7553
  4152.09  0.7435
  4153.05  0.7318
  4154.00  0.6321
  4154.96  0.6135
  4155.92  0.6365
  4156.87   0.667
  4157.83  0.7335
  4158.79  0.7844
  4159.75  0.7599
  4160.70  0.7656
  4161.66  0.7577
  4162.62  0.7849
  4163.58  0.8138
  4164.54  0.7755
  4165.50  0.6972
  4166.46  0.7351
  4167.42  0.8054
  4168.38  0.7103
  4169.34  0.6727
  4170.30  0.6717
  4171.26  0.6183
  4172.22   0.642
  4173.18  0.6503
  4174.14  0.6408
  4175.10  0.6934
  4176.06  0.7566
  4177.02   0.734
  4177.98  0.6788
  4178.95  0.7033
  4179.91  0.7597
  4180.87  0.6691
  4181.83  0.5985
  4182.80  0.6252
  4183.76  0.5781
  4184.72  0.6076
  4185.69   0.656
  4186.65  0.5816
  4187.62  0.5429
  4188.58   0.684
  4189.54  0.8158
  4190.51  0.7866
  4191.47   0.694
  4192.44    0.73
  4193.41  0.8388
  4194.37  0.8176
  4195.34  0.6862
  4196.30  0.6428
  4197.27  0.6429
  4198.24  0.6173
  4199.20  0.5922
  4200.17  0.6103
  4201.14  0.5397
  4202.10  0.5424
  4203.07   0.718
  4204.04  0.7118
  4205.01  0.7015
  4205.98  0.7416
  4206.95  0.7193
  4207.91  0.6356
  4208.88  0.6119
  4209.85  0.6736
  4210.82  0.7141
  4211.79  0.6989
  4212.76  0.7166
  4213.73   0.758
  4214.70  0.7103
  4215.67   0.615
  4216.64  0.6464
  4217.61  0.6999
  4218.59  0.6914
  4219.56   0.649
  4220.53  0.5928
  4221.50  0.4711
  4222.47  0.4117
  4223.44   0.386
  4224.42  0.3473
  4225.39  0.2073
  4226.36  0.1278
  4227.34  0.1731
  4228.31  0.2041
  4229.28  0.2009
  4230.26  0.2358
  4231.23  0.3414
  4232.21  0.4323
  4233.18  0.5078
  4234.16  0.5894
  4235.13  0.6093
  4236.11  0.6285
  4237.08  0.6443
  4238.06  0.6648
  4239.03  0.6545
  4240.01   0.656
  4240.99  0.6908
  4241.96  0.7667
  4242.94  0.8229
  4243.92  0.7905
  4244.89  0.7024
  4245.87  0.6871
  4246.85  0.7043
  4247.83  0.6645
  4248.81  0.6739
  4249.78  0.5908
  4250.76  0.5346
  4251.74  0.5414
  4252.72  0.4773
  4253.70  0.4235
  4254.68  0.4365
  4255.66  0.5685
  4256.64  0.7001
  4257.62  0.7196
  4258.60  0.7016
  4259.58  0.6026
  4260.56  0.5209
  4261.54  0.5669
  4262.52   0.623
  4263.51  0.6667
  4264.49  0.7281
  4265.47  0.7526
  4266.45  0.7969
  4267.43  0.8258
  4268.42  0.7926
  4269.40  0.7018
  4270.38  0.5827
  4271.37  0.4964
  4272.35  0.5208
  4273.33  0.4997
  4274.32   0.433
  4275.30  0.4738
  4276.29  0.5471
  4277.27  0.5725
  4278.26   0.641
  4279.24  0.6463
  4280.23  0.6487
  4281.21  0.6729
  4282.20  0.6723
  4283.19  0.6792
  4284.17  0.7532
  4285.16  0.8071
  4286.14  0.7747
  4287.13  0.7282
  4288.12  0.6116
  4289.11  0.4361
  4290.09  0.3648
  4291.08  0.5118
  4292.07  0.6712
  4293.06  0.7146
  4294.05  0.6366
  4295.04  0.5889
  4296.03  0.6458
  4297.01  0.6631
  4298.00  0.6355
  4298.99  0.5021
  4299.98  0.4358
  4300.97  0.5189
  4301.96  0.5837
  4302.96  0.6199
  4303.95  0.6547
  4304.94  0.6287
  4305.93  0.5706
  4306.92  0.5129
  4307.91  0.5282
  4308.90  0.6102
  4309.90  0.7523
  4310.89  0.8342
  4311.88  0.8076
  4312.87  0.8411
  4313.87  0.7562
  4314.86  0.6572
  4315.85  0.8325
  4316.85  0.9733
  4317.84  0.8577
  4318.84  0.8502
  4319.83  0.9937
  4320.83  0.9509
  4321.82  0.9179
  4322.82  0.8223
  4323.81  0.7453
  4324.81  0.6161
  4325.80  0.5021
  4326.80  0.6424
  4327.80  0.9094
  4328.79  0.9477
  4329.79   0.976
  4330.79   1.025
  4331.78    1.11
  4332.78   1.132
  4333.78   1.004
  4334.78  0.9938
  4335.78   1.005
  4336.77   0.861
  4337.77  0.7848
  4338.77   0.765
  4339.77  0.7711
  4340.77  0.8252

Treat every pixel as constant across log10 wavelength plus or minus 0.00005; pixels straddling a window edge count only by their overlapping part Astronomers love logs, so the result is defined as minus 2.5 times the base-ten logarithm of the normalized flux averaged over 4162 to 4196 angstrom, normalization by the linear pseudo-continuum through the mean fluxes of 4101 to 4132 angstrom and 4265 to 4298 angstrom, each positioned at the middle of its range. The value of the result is -0.06 mag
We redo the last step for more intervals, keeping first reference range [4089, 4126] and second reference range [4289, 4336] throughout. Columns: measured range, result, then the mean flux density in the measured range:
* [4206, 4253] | 0.236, 0.57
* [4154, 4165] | -0.075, 0.731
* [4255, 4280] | 0.157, 0.626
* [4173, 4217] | 0.031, 0.676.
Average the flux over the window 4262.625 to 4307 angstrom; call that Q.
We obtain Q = 0.621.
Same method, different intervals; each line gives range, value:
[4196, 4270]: 0.598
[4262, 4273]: 0.678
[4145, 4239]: 0.634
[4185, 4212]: 0.676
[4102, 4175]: 0.681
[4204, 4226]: 0.609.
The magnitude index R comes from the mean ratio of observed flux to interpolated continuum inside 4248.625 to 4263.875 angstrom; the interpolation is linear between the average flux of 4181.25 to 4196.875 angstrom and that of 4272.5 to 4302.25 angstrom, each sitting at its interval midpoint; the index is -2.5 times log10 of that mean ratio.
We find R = 0.08 mag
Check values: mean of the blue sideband 0.68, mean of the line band 0.582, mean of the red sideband 0.602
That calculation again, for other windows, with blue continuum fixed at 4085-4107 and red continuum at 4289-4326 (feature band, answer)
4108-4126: -0.07 mag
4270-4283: 0.19 mag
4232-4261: 0.08 mag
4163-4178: -0.07 mag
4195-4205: 0.06 mag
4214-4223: 0.10 mag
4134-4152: 0.02 mag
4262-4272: -0.03 mag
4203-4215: -0.05 mag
